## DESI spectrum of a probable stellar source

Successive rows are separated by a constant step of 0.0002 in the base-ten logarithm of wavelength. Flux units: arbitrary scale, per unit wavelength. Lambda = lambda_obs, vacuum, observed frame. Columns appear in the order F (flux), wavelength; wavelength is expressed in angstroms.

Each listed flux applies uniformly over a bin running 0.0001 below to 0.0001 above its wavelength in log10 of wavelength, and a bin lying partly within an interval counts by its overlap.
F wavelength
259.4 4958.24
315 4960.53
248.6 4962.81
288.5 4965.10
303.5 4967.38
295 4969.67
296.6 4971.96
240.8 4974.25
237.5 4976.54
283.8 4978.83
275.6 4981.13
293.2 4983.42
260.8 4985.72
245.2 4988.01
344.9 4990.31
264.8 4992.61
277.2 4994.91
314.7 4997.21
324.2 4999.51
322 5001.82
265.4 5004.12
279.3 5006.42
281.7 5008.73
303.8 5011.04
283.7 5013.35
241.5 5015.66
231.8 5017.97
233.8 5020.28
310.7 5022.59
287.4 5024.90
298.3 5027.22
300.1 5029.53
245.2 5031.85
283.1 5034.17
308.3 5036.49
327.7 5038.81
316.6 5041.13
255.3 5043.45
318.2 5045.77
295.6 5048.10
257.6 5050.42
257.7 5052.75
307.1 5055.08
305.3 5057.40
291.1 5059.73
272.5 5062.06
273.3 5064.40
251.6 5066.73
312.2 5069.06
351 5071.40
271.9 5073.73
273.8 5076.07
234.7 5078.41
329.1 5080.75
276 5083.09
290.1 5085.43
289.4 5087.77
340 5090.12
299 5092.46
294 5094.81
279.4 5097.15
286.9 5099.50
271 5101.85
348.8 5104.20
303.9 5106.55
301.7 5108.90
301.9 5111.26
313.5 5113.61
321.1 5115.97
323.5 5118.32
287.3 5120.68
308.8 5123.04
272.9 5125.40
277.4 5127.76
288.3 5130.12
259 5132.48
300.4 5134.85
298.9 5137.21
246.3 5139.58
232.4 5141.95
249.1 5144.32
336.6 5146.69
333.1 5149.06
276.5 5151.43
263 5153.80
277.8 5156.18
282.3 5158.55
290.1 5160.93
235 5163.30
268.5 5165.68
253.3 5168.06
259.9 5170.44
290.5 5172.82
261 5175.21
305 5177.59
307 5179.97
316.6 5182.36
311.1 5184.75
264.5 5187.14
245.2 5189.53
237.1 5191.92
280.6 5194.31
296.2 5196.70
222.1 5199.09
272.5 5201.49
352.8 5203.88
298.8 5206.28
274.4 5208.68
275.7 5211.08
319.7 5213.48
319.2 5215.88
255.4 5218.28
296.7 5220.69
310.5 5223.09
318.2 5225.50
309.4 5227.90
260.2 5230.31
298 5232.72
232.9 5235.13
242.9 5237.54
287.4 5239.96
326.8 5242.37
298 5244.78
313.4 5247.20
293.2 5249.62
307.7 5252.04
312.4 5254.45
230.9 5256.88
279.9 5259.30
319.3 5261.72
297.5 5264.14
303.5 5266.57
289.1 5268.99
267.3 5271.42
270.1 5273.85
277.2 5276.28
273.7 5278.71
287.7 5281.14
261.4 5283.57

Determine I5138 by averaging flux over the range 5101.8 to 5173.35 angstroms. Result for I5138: 286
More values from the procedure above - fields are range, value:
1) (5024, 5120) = 294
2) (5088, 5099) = 301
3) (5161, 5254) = 285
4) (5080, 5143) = 294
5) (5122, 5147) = 277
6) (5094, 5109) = 298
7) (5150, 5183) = 277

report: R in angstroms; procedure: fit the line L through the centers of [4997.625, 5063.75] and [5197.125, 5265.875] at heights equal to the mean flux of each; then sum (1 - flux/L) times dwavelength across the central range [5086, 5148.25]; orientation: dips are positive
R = -1.25 angstroms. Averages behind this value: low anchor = 286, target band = 294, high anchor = 290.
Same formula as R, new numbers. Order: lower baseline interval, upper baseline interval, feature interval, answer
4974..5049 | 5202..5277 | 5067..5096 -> -0.9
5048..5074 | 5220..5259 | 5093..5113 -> -0.8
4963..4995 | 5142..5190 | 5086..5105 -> -1.4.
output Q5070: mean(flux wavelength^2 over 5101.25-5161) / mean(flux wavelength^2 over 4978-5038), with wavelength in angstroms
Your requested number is 1.1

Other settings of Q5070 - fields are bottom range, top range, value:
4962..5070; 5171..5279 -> 1.10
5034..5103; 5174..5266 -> 1.05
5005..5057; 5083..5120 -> 1.10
